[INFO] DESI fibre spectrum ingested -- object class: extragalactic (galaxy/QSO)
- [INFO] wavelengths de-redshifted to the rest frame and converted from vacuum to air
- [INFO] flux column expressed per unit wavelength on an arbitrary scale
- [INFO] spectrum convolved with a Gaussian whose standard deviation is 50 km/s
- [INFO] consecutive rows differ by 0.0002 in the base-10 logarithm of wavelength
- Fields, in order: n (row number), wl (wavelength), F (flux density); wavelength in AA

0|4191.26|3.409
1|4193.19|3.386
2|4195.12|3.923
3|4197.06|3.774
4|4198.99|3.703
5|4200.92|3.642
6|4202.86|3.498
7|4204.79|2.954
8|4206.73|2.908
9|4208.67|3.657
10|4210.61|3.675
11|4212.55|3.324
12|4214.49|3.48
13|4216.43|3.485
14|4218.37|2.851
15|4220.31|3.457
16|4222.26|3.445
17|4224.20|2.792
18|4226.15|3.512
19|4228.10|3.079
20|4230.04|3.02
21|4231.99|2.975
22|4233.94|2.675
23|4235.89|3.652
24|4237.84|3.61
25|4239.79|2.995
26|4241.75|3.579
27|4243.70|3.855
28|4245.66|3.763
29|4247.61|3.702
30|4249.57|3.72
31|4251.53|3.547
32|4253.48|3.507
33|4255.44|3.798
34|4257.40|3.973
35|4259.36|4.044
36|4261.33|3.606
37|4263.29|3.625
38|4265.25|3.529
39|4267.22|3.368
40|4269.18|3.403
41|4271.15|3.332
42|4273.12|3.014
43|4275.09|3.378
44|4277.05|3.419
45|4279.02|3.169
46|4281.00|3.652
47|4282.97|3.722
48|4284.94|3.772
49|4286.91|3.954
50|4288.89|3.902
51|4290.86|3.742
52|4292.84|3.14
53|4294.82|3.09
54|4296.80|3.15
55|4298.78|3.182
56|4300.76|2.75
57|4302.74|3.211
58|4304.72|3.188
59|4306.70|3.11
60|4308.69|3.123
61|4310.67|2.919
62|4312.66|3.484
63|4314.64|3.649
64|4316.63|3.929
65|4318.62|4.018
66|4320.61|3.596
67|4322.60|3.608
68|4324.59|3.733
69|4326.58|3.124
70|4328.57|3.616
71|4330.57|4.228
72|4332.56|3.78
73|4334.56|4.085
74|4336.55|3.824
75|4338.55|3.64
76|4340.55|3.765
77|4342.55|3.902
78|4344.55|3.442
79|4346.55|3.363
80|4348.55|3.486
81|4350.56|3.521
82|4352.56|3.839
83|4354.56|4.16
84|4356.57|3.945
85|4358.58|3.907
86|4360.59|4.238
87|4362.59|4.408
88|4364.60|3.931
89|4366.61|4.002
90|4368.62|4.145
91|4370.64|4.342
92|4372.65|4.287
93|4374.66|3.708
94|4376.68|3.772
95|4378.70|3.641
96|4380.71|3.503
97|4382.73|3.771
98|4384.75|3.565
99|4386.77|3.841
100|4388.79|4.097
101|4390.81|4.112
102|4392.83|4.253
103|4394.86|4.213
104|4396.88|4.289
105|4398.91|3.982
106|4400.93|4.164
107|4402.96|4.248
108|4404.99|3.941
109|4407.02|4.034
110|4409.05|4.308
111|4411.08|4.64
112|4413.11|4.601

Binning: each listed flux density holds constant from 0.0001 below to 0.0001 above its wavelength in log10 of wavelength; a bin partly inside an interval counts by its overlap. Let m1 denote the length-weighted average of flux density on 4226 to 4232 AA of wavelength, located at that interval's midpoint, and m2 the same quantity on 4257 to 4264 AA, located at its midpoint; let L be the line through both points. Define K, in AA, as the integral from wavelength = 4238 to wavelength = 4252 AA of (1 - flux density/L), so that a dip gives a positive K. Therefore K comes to -0.5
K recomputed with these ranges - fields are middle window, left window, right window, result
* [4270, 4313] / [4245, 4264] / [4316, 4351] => 4.4 AA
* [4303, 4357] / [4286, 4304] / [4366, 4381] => -0.2 AA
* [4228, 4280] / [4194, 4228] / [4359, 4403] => 1.4 AA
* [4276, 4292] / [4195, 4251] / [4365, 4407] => -0.2 AA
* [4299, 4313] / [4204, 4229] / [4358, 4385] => 2.2 AA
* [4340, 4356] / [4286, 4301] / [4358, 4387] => 0.3 AA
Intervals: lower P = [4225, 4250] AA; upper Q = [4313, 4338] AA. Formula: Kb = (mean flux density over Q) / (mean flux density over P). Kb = 1.1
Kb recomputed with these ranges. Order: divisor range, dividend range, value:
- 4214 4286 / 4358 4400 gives 1.16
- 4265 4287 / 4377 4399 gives 1.14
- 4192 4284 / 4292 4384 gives 1.06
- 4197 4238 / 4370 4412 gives 1.22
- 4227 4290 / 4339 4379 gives 1.11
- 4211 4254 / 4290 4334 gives 1.02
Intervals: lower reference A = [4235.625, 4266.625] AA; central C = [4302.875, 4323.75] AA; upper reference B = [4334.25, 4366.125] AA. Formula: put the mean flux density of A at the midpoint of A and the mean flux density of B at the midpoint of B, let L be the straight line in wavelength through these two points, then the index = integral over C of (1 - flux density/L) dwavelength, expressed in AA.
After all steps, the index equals 1.8 AA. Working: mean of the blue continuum 3.65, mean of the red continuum 3.84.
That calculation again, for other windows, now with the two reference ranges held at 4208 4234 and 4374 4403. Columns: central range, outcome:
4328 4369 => -1.0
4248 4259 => -1.1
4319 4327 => 0.2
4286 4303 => 1.0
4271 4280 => 0.6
